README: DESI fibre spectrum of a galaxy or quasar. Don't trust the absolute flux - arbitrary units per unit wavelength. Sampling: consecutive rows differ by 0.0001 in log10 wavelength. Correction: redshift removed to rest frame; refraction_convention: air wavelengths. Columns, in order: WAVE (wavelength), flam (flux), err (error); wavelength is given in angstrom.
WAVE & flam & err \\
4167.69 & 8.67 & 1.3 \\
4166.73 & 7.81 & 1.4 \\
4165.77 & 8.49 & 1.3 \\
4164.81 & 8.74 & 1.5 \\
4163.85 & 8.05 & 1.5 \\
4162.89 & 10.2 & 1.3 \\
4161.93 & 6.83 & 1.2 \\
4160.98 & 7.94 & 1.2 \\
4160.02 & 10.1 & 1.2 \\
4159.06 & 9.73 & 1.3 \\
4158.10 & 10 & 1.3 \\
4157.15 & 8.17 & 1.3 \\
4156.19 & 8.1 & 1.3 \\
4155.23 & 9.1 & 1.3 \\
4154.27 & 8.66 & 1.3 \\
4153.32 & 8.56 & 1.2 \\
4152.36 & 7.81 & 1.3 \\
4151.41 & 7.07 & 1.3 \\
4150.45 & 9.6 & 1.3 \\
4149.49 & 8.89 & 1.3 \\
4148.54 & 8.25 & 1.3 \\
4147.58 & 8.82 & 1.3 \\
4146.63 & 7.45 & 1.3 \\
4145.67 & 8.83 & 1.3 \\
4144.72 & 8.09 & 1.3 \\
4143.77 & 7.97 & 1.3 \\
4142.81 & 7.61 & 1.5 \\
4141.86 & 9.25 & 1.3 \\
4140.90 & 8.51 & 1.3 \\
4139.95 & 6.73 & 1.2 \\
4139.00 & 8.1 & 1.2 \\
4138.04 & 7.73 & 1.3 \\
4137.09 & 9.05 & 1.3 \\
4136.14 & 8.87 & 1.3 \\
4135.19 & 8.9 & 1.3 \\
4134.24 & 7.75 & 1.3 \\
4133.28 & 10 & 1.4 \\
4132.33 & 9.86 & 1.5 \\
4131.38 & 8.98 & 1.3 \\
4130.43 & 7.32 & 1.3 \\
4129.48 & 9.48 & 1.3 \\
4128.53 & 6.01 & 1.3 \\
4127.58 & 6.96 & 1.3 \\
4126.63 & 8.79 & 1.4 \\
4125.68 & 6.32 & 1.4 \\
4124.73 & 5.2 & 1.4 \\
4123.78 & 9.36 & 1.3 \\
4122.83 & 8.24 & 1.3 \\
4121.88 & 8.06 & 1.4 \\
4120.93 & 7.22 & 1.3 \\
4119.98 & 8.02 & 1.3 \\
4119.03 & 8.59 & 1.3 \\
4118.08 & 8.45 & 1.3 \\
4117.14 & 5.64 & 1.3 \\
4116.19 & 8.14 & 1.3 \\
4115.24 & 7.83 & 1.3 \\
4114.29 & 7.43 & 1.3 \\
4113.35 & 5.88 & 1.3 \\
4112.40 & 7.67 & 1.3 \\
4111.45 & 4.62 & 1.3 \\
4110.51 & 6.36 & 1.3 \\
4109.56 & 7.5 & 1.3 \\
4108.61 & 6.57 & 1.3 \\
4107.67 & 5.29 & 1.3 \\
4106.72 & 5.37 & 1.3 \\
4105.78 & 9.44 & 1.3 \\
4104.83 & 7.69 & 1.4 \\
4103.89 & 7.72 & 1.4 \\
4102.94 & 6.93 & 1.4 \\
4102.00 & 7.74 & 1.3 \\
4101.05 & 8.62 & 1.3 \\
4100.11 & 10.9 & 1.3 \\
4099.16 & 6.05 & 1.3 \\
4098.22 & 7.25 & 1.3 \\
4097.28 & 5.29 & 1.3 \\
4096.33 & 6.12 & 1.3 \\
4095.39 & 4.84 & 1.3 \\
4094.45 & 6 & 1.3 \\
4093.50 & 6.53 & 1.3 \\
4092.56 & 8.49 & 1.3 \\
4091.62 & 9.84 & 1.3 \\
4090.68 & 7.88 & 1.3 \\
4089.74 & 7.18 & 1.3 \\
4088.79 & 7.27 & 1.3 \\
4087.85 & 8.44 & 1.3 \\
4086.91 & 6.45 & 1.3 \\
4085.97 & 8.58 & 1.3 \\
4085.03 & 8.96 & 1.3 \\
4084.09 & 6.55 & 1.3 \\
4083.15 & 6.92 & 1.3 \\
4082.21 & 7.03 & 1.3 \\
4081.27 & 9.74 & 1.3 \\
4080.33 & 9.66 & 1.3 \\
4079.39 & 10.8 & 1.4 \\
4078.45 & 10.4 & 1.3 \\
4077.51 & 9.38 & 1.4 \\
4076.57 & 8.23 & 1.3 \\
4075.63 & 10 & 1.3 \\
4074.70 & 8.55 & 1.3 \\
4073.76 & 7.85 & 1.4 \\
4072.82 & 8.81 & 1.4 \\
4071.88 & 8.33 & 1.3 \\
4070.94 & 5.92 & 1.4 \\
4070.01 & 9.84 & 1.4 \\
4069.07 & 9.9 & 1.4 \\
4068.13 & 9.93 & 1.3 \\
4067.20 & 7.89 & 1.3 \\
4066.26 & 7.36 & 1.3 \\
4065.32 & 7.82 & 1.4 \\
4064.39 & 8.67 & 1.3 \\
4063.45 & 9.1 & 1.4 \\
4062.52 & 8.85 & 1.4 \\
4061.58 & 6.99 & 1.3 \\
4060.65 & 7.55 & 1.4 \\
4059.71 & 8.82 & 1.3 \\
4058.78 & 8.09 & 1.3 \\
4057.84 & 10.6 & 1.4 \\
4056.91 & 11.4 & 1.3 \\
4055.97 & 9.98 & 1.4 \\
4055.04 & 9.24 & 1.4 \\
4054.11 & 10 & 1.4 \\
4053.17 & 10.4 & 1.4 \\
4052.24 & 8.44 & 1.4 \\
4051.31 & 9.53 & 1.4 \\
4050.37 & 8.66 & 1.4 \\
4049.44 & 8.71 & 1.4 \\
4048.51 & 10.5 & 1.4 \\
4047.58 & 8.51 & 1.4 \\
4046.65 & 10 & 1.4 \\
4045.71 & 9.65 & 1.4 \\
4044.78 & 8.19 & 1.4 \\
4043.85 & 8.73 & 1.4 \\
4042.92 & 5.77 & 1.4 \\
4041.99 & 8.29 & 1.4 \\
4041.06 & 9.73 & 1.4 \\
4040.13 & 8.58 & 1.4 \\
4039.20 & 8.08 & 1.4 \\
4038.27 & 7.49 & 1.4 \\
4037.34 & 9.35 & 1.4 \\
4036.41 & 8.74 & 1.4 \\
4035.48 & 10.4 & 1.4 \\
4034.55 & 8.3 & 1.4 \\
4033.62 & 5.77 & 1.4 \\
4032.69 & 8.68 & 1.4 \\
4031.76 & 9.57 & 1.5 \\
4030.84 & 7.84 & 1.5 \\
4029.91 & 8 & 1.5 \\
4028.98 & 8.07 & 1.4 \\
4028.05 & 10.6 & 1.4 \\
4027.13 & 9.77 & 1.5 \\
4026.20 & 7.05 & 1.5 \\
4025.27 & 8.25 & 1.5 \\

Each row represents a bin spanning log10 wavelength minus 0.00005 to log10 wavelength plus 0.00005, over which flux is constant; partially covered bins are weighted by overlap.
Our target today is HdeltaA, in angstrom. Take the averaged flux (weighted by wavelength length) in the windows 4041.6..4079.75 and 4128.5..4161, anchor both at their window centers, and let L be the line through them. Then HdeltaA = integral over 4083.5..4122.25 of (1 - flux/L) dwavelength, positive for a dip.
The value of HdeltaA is 6.3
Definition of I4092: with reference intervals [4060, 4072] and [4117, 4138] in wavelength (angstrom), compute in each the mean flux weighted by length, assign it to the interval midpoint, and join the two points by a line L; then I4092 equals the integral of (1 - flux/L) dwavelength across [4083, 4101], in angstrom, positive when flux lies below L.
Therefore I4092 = 1.8 angstrom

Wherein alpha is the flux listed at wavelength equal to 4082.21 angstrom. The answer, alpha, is 7.03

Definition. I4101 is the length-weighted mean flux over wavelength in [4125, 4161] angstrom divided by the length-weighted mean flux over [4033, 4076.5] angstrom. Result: 0.96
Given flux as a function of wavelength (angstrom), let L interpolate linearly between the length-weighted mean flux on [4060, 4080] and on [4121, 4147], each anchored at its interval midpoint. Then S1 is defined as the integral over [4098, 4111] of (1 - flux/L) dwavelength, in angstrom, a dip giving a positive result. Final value 1.5 angstrom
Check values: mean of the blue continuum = 8.68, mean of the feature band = 7.39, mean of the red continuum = 8.12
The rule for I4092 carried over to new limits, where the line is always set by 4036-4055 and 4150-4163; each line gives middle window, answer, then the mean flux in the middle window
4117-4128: 1.4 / 7.63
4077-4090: 0.6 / 8.4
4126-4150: 1.1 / 8.32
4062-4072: 0.4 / 8.51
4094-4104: 2.0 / 7.02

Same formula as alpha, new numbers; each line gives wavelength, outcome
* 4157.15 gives 8.17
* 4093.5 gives 6.53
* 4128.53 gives 6.01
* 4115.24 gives 7.83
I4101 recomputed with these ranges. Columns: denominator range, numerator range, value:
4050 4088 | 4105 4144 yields 0.88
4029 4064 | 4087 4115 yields 0.81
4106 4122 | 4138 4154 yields 1.17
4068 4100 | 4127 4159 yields 1.04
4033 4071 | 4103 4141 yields 0.87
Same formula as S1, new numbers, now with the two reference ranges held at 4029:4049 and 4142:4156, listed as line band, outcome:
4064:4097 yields 1.3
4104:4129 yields 3.7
